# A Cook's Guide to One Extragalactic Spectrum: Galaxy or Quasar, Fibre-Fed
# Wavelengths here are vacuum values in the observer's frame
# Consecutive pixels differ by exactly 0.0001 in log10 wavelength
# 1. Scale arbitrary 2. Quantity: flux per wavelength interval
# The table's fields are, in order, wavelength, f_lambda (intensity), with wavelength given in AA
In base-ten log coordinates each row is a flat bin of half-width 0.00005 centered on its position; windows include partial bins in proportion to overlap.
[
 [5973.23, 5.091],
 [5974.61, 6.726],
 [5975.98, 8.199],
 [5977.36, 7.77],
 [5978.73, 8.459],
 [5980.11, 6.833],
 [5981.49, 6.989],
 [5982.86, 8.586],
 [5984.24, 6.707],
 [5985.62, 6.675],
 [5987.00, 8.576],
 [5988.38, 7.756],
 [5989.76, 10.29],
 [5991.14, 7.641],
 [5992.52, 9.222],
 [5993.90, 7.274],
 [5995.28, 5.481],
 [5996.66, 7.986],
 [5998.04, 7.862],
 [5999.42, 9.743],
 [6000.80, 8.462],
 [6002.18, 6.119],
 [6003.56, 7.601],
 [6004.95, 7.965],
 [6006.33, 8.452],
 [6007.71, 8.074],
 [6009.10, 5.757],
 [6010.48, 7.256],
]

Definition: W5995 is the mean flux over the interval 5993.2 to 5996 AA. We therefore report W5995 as 6.41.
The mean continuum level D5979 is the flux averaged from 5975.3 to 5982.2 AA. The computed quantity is 7.66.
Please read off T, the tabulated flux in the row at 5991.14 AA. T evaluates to 7.641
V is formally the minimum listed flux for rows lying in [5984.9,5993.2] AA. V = 6.675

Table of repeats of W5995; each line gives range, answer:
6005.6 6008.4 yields 8.28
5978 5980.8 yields 7.65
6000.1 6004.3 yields 7.4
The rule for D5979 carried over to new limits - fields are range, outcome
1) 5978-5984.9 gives 7.53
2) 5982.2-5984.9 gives 7.64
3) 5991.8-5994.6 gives 8.23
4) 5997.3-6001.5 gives 8.69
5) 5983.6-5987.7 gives 7.32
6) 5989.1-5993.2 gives 9.04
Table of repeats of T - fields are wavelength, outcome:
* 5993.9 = 7.274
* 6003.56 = 7.601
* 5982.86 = 8.586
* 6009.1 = 5.757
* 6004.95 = 7.965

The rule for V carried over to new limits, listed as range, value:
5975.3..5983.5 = 6.833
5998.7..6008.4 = 6.119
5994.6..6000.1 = 5.481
